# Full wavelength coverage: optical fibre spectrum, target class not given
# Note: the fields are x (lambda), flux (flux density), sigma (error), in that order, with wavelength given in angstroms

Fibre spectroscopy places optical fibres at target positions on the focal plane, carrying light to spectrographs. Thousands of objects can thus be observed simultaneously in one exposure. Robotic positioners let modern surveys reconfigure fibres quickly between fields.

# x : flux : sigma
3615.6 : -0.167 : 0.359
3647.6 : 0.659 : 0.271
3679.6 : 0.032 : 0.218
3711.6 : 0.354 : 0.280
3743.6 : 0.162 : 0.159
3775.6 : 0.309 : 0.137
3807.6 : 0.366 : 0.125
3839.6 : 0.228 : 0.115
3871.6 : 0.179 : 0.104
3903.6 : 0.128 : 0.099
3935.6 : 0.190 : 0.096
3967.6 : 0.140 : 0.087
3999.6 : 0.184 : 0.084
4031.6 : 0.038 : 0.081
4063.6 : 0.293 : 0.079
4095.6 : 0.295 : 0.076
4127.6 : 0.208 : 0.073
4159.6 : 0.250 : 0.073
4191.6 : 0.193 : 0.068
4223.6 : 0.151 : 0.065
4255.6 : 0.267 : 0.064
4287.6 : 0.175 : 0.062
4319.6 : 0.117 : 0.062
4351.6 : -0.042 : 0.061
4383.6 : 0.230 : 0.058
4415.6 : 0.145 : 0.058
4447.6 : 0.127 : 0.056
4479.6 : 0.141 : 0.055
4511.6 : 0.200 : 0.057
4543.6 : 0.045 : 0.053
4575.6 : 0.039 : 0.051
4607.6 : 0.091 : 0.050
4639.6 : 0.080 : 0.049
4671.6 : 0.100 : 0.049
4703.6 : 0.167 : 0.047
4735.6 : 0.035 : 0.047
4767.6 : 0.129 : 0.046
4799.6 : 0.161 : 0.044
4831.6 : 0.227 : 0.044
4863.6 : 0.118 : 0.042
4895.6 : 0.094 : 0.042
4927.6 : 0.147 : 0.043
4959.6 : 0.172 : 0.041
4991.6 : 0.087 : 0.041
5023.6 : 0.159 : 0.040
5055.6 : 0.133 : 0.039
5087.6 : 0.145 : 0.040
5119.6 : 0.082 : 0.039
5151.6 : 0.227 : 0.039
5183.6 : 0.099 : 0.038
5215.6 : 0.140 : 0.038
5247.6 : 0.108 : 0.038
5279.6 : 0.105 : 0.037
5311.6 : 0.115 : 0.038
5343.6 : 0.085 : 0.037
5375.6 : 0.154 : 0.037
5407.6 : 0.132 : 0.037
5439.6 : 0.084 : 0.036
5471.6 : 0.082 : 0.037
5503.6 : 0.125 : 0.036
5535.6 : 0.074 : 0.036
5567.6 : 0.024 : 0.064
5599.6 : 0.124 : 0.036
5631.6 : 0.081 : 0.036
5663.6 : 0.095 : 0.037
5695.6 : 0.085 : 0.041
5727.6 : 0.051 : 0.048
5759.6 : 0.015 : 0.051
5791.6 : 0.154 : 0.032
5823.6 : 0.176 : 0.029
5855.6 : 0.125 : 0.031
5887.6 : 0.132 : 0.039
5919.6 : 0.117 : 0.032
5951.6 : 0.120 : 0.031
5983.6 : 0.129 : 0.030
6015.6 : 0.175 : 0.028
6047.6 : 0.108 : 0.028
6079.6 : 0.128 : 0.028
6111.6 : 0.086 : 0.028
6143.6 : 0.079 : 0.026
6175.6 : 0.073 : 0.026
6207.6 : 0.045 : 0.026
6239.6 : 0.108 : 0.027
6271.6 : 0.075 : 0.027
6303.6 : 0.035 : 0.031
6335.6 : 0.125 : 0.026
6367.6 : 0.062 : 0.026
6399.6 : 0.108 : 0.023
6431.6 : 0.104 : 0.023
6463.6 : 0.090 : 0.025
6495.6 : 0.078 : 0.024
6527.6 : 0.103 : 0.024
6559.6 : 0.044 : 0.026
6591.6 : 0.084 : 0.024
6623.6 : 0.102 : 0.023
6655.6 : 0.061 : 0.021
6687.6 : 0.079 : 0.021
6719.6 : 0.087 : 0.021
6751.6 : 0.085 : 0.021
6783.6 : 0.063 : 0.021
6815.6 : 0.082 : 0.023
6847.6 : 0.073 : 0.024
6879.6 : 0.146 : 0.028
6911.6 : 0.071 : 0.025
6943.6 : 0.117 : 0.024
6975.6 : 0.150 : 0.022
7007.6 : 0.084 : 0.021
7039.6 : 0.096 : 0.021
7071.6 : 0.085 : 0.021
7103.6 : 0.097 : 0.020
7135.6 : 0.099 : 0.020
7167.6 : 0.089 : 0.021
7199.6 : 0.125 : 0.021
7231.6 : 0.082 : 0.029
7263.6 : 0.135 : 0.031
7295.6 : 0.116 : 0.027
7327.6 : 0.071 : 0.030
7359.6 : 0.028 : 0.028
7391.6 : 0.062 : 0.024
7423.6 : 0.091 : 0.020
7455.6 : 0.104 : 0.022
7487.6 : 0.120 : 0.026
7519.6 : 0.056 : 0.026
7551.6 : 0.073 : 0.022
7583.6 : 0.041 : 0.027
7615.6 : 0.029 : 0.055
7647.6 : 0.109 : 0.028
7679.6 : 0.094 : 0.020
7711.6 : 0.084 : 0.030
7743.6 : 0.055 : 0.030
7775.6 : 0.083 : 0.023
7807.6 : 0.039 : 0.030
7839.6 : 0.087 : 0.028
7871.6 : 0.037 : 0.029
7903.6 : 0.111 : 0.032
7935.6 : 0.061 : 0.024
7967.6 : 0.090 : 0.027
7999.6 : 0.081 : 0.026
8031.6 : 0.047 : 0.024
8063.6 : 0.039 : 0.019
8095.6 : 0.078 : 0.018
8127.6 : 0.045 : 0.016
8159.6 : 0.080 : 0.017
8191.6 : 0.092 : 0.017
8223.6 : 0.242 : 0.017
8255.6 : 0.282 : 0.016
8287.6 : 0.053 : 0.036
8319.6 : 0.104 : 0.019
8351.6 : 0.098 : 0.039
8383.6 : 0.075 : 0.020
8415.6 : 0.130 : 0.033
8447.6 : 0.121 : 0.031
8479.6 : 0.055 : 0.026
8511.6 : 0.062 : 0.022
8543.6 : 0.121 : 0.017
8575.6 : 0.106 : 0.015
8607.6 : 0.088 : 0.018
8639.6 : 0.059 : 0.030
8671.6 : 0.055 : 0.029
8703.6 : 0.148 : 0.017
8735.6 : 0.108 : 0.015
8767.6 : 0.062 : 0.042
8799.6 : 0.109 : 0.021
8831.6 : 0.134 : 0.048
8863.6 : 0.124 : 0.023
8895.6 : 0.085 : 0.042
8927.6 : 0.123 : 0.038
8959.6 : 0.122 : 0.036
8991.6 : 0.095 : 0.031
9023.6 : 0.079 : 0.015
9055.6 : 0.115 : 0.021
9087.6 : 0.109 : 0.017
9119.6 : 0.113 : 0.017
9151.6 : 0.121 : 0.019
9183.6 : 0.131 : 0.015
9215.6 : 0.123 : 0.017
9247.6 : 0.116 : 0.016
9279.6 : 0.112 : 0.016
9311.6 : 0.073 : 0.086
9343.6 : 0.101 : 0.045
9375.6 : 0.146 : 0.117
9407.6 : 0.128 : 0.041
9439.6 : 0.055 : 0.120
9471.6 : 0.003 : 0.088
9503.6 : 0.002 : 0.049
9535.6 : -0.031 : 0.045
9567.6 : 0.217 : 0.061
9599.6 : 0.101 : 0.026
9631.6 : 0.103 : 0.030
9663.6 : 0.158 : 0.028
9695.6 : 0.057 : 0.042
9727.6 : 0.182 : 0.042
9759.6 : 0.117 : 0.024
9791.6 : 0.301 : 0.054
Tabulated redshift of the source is 1.210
